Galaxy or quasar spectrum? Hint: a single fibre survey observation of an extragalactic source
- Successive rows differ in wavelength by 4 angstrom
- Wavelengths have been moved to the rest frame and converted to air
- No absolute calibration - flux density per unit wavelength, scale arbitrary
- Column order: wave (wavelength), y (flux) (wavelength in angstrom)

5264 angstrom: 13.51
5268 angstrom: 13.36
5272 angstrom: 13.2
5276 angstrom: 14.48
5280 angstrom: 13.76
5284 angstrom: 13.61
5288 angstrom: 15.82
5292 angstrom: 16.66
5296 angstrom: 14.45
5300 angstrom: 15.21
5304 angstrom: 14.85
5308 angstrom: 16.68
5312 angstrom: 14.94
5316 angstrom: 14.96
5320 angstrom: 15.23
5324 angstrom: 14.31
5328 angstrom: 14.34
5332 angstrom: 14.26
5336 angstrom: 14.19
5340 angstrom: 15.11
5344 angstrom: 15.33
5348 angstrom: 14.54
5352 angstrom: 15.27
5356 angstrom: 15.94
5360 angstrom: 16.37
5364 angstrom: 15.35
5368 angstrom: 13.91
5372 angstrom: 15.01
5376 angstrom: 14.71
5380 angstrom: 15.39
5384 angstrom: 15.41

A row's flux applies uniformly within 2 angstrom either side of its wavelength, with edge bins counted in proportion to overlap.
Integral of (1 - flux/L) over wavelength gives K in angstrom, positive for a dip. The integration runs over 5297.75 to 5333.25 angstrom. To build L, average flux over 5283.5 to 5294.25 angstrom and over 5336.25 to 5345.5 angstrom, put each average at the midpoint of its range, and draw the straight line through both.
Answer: 0.72 angstrom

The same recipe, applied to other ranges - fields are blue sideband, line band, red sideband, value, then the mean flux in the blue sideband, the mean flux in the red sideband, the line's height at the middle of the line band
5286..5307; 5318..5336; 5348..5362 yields 1.2 angstrom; 15.5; 15.7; 15.6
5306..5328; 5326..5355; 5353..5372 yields 0.9 angstrom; 15.1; 15.3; 15.2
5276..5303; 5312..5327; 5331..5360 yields 0.2 angstrom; 14.9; 15.1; 15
